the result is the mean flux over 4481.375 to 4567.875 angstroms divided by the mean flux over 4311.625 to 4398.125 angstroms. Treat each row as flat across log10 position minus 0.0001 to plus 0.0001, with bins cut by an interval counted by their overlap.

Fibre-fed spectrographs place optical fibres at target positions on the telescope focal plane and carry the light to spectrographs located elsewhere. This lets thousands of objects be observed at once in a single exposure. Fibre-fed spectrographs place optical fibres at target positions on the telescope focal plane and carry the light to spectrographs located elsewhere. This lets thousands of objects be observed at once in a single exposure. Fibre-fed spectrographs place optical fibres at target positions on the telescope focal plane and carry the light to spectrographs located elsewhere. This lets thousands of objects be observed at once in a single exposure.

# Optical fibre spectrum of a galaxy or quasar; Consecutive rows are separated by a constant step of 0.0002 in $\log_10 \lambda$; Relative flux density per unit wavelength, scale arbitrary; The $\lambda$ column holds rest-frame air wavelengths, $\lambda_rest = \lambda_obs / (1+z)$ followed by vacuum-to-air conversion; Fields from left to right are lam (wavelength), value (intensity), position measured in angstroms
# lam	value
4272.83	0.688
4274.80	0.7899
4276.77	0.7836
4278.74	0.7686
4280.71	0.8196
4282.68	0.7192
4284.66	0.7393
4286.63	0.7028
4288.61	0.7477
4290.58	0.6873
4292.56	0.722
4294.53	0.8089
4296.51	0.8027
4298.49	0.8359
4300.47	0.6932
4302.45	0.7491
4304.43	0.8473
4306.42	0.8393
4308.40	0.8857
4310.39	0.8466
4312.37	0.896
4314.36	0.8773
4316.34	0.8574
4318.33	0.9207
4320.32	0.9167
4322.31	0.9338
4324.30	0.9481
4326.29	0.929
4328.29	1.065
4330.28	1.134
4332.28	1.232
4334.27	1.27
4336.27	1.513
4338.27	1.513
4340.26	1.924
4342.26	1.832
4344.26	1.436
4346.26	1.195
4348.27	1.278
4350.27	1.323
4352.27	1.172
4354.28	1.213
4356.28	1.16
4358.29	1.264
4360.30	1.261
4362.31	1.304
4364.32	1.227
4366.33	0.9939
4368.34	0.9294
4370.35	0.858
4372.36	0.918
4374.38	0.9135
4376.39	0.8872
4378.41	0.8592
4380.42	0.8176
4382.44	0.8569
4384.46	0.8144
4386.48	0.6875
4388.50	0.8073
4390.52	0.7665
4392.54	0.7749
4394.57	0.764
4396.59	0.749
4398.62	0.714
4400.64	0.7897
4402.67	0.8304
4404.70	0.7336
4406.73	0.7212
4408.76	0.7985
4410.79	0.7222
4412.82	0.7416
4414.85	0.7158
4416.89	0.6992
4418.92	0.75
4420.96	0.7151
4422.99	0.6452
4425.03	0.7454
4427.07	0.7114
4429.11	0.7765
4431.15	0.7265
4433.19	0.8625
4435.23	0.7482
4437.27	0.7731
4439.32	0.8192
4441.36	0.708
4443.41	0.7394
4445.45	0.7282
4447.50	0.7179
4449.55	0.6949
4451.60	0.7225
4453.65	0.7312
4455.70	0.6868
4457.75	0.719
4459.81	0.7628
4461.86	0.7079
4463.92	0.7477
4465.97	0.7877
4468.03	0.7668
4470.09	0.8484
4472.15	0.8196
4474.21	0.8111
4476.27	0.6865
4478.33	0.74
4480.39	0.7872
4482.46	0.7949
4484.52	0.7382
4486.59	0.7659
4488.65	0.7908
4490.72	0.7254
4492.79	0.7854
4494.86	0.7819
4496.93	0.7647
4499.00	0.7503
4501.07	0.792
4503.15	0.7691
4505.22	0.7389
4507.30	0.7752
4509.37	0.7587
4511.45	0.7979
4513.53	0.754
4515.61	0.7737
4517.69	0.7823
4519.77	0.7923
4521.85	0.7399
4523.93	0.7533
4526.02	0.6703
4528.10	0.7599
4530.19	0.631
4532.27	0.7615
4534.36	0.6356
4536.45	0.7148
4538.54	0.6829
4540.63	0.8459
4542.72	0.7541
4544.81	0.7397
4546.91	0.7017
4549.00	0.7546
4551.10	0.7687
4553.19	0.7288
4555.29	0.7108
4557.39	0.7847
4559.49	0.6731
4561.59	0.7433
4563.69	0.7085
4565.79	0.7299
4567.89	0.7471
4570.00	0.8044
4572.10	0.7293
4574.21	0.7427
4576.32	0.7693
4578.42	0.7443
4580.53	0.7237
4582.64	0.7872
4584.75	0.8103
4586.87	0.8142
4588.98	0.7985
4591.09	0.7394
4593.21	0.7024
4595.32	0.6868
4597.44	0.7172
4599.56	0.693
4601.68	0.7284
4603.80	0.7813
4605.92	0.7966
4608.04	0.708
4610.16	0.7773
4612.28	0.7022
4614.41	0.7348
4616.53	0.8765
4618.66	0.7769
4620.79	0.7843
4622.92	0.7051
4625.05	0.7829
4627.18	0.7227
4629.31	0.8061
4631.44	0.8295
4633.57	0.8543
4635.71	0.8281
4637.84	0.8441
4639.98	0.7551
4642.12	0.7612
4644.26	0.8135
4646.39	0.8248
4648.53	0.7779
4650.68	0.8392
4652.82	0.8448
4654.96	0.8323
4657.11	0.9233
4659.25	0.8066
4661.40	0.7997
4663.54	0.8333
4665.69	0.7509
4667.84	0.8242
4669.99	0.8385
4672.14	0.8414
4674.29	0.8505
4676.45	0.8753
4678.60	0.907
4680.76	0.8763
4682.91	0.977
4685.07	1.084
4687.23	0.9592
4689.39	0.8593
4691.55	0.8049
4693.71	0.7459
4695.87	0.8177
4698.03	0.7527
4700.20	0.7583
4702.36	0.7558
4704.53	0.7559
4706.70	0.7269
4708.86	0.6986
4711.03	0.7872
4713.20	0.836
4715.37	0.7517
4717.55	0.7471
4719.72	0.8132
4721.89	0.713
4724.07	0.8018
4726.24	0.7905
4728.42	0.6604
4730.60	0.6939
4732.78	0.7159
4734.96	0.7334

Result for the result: 0.7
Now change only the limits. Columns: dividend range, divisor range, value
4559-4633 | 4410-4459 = 1.03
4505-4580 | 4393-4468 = 1.00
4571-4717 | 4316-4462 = 0.86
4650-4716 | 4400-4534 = 1.10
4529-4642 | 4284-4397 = 0.75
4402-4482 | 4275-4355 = 0.74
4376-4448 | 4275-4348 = 0.77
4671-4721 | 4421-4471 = 1.11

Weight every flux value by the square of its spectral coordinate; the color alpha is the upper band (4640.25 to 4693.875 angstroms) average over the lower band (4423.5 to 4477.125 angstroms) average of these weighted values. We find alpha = 1.25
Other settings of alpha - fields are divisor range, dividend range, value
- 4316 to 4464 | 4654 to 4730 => 1.01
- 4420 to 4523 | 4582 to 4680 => 1.13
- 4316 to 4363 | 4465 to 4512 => 0.67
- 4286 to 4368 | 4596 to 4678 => 0.85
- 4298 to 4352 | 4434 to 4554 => 0.73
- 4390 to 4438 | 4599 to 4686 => 1.20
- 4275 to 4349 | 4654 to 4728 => 0.98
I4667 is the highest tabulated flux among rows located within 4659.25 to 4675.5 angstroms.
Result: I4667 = 0.8505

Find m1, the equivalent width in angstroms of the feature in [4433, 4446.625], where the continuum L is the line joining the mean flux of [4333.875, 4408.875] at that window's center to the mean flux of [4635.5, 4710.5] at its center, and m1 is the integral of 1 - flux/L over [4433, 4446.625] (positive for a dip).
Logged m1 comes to 3.2 angstroms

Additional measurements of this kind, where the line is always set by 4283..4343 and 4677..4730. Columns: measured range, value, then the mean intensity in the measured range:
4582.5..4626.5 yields 4.9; 0.756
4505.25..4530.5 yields 3.9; 0.752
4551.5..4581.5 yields 4.5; 0.739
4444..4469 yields 5.1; 0.731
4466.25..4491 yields 3.6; 0.775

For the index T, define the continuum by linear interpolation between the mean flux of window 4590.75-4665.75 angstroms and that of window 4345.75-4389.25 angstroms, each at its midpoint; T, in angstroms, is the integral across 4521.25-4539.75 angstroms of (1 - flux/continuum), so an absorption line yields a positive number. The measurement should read 3.6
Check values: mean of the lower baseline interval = 1.03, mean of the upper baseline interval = 0.783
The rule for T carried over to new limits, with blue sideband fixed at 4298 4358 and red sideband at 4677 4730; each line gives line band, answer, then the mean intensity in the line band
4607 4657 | 4.13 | 0.793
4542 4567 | 5.26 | 0.733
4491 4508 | 3.59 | 0.767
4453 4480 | 6.58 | 0.756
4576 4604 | 4.71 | 0.748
